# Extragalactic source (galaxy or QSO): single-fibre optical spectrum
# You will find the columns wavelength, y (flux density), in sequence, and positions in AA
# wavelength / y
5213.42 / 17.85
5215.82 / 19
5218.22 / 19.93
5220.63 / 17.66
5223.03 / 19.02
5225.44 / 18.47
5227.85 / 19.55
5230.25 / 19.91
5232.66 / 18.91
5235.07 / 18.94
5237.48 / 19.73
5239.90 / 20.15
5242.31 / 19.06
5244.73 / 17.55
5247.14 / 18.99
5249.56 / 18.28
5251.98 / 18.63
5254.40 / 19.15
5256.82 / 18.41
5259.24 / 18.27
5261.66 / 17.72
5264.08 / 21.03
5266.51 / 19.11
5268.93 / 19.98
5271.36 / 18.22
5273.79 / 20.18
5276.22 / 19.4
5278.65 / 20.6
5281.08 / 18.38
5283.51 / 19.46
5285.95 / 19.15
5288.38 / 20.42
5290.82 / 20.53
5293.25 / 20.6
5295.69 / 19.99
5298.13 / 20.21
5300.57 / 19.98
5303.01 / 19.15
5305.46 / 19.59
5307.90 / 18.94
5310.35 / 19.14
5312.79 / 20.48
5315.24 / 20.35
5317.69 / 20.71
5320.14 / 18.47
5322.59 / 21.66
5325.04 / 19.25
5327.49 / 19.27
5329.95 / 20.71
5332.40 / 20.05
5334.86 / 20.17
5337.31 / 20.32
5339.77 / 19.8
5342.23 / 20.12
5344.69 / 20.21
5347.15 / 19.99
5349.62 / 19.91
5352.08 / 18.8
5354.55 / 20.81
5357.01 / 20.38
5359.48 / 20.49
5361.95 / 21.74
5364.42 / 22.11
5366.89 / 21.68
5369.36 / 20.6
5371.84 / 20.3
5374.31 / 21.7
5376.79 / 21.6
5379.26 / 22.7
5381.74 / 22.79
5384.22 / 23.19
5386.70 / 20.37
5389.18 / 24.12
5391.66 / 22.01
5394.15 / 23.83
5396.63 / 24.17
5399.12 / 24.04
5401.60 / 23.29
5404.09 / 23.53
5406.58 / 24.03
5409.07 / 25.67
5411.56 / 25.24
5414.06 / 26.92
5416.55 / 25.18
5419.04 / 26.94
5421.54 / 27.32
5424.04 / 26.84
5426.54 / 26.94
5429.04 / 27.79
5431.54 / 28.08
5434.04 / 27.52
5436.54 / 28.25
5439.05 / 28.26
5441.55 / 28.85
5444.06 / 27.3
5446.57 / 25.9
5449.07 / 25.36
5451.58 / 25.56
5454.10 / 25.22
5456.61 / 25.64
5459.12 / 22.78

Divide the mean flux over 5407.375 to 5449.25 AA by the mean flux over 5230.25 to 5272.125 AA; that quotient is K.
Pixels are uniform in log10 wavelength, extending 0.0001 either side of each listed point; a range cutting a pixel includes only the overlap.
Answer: 1.42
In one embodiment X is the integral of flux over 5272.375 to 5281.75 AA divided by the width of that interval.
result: 19.7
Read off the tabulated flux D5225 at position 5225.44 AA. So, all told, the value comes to 18.47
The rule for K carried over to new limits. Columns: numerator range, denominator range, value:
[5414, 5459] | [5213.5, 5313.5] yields 1.39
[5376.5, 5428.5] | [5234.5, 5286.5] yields 1.28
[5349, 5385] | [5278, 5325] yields 1.07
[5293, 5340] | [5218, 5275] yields 1.05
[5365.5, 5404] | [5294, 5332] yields 1.13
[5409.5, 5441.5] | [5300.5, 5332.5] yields 1.37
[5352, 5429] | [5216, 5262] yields 1.24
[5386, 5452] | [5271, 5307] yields 1.30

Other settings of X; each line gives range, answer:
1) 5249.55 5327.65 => 19.6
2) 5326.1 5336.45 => 20.1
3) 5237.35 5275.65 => 19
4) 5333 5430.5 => 22.8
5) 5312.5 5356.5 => 20.1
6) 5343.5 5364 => 20.4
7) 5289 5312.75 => 19.8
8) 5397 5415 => 24.6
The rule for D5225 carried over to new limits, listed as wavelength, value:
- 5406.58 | 24.03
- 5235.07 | 18.94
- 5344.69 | 20.21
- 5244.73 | 17.55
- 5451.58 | 25.56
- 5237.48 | 19.73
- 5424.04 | 26.84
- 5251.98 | 18.63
